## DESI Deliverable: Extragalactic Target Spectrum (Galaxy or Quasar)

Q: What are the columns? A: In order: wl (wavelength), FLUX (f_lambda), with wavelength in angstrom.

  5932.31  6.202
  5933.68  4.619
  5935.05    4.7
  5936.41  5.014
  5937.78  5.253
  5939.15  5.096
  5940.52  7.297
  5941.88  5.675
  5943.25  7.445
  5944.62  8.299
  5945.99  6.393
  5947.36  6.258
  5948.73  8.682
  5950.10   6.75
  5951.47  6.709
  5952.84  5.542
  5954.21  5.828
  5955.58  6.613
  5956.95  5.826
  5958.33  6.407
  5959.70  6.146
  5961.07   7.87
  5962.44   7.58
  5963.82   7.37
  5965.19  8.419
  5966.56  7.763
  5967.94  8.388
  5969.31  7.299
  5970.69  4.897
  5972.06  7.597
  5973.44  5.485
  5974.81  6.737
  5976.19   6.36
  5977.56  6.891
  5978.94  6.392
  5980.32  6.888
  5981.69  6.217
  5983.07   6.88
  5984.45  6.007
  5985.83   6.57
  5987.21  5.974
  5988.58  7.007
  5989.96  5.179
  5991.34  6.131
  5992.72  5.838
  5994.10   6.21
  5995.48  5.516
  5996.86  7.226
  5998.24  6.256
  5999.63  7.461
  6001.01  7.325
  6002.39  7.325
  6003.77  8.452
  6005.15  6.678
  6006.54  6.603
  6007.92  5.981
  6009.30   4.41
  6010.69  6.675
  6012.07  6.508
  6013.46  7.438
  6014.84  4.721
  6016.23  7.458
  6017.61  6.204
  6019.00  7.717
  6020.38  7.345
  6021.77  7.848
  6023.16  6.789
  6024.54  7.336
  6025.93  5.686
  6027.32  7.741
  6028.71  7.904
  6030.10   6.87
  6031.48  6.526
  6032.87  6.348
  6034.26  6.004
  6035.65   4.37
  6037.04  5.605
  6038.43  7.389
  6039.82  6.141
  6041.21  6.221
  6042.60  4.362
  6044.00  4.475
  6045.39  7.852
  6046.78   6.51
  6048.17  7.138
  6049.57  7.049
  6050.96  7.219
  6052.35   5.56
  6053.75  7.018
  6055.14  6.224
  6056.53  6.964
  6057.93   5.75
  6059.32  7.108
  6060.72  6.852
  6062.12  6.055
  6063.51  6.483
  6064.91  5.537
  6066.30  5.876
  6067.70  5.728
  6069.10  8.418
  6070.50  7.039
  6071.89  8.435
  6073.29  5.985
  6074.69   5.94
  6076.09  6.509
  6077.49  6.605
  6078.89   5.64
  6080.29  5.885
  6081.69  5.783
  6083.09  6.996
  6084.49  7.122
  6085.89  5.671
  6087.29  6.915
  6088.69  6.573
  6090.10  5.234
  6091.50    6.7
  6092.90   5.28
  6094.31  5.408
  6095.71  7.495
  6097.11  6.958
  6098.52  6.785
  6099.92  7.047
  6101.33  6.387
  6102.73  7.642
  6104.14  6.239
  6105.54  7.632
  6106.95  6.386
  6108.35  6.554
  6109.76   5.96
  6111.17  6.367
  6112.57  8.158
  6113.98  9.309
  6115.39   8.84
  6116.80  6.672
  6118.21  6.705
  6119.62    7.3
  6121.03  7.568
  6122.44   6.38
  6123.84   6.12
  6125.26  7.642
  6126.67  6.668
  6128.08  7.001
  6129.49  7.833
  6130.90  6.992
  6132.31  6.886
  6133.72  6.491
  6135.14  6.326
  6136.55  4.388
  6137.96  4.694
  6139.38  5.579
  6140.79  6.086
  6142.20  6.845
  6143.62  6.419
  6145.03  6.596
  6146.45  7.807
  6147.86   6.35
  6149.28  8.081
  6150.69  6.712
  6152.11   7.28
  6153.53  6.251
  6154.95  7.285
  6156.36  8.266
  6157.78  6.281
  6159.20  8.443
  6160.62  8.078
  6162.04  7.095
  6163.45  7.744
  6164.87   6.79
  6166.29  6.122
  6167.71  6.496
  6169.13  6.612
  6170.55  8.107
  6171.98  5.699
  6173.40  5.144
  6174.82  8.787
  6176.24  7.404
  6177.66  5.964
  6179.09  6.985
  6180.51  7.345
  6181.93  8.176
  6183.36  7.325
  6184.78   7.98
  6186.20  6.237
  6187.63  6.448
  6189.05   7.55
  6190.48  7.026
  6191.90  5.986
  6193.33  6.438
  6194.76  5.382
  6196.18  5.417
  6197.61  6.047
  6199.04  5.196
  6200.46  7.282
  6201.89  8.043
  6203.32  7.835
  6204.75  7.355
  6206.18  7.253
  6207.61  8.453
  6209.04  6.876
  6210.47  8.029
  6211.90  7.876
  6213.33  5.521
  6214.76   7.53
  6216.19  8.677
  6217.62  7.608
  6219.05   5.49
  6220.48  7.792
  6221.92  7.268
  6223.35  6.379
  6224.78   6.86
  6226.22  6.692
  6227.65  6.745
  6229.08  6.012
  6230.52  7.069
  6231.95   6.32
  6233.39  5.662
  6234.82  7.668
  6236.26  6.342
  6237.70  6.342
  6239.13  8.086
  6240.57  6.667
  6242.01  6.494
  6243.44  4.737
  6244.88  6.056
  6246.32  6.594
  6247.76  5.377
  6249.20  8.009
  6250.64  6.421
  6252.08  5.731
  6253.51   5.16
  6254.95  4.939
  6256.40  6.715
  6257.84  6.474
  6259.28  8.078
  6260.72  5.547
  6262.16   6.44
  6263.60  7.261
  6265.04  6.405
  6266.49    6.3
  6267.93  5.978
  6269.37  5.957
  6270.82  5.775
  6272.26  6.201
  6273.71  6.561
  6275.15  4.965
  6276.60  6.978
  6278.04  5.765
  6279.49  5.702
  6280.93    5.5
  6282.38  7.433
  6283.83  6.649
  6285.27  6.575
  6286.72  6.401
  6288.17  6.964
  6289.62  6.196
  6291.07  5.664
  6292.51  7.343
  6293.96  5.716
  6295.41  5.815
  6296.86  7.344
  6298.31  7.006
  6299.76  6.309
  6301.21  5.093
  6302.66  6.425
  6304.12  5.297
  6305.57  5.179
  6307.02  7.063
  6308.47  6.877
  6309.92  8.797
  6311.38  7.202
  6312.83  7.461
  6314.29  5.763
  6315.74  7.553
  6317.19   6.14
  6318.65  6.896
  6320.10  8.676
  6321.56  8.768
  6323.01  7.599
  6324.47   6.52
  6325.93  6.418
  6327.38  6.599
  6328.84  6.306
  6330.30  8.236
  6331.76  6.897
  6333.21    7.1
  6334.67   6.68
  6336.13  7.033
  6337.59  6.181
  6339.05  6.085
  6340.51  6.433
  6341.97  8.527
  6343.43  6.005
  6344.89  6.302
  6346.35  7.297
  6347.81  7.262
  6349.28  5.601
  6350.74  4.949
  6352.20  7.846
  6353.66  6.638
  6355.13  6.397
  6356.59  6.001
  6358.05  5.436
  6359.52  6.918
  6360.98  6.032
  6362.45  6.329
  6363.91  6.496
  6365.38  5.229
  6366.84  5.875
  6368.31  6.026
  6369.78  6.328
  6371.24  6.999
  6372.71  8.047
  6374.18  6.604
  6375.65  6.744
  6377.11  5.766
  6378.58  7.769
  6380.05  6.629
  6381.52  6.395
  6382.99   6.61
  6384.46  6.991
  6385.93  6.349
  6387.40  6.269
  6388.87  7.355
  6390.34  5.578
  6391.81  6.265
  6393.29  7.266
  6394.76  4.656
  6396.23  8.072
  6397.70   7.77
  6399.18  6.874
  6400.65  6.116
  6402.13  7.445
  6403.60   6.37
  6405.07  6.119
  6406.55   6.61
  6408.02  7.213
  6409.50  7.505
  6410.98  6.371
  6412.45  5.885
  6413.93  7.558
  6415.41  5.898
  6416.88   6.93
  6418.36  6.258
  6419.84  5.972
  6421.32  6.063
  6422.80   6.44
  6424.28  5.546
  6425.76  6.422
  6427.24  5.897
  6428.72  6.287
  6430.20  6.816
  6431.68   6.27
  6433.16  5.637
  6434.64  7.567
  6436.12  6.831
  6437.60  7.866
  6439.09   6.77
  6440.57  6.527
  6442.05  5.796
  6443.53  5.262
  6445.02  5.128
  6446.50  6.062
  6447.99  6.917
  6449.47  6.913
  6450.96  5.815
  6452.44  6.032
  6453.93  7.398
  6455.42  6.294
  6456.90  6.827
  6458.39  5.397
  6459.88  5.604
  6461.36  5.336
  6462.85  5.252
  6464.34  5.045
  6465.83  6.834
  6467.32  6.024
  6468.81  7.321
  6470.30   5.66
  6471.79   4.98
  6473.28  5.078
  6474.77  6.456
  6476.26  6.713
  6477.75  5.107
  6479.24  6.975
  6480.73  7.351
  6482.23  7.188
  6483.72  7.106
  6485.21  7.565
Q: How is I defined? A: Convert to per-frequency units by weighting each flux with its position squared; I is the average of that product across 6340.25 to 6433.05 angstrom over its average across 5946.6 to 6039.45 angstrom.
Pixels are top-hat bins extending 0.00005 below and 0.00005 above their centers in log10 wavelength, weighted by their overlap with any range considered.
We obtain 1.11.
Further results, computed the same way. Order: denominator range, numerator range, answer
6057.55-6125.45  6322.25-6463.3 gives 1.07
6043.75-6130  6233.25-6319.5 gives 1.02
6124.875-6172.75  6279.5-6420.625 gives 1.04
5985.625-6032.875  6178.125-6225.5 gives 1.12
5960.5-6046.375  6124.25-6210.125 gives 1.09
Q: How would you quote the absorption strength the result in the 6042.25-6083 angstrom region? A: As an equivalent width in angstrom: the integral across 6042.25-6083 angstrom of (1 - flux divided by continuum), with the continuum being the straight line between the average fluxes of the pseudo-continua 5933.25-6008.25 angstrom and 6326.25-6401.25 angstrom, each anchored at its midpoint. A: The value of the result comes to 0.9 angstrom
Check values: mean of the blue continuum 6.58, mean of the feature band 6.44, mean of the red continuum 6.59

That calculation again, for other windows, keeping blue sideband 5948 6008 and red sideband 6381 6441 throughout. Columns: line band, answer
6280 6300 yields 0.4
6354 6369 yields 1.1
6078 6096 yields 1.3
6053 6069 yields 0.7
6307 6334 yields -2.5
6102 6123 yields -1.6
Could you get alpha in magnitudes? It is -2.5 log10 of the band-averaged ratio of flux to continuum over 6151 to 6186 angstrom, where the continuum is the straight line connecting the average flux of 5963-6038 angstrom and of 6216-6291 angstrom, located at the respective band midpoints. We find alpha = -0.10 mag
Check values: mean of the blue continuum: 6.65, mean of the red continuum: 6.44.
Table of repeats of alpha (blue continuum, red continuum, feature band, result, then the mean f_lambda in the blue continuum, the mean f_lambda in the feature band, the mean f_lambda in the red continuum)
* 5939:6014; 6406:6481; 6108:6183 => -0.07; 6.68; 6.94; 6.28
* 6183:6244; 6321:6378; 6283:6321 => 0.01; 6.84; 6.64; 6.62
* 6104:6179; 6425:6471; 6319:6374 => -0.04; 6.9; 6.7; 6.25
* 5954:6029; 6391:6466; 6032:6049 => 0.11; 6.71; 6.04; 6.39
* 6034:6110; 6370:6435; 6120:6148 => -0.02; 6.42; 6.55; 6.59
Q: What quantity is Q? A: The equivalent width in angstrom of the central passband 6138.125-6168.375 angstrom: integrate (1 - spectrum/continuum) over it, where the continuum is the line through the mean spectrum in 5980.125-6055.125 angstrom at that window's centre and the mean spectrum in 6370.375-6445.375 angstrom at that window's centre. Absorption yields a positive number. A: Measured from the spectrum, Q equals -1.9 angstrom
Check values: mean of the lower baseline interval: 6.52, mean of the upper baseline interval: 6.56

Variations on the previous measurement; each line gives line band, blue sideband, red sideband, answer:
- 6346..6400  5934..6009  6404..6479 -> -1.91 angstrom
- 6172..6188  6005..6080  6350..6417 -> -1.25 angstrom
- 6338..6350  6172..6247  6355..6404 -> -0.14 angstrom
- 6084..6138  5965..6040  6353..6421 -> -1.20 angstrom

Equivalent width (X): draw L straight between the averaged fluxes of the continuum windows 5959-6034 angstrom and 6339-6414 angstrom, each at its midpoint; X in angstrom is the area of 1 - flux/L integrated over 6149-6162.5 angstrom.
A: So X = -1.4 angstrom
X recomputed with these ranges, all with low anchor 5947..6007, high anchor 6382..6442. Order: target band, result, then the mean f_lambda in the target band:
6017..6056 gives 0.85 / 6.55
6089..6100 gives 0.57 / 6.33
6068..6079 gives -0.26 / 6.84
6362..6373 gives 0.39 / 6.35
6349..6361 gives 0.65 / 6.24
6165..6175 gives 0.07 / 6.6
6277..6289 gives 0.41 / 6.39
